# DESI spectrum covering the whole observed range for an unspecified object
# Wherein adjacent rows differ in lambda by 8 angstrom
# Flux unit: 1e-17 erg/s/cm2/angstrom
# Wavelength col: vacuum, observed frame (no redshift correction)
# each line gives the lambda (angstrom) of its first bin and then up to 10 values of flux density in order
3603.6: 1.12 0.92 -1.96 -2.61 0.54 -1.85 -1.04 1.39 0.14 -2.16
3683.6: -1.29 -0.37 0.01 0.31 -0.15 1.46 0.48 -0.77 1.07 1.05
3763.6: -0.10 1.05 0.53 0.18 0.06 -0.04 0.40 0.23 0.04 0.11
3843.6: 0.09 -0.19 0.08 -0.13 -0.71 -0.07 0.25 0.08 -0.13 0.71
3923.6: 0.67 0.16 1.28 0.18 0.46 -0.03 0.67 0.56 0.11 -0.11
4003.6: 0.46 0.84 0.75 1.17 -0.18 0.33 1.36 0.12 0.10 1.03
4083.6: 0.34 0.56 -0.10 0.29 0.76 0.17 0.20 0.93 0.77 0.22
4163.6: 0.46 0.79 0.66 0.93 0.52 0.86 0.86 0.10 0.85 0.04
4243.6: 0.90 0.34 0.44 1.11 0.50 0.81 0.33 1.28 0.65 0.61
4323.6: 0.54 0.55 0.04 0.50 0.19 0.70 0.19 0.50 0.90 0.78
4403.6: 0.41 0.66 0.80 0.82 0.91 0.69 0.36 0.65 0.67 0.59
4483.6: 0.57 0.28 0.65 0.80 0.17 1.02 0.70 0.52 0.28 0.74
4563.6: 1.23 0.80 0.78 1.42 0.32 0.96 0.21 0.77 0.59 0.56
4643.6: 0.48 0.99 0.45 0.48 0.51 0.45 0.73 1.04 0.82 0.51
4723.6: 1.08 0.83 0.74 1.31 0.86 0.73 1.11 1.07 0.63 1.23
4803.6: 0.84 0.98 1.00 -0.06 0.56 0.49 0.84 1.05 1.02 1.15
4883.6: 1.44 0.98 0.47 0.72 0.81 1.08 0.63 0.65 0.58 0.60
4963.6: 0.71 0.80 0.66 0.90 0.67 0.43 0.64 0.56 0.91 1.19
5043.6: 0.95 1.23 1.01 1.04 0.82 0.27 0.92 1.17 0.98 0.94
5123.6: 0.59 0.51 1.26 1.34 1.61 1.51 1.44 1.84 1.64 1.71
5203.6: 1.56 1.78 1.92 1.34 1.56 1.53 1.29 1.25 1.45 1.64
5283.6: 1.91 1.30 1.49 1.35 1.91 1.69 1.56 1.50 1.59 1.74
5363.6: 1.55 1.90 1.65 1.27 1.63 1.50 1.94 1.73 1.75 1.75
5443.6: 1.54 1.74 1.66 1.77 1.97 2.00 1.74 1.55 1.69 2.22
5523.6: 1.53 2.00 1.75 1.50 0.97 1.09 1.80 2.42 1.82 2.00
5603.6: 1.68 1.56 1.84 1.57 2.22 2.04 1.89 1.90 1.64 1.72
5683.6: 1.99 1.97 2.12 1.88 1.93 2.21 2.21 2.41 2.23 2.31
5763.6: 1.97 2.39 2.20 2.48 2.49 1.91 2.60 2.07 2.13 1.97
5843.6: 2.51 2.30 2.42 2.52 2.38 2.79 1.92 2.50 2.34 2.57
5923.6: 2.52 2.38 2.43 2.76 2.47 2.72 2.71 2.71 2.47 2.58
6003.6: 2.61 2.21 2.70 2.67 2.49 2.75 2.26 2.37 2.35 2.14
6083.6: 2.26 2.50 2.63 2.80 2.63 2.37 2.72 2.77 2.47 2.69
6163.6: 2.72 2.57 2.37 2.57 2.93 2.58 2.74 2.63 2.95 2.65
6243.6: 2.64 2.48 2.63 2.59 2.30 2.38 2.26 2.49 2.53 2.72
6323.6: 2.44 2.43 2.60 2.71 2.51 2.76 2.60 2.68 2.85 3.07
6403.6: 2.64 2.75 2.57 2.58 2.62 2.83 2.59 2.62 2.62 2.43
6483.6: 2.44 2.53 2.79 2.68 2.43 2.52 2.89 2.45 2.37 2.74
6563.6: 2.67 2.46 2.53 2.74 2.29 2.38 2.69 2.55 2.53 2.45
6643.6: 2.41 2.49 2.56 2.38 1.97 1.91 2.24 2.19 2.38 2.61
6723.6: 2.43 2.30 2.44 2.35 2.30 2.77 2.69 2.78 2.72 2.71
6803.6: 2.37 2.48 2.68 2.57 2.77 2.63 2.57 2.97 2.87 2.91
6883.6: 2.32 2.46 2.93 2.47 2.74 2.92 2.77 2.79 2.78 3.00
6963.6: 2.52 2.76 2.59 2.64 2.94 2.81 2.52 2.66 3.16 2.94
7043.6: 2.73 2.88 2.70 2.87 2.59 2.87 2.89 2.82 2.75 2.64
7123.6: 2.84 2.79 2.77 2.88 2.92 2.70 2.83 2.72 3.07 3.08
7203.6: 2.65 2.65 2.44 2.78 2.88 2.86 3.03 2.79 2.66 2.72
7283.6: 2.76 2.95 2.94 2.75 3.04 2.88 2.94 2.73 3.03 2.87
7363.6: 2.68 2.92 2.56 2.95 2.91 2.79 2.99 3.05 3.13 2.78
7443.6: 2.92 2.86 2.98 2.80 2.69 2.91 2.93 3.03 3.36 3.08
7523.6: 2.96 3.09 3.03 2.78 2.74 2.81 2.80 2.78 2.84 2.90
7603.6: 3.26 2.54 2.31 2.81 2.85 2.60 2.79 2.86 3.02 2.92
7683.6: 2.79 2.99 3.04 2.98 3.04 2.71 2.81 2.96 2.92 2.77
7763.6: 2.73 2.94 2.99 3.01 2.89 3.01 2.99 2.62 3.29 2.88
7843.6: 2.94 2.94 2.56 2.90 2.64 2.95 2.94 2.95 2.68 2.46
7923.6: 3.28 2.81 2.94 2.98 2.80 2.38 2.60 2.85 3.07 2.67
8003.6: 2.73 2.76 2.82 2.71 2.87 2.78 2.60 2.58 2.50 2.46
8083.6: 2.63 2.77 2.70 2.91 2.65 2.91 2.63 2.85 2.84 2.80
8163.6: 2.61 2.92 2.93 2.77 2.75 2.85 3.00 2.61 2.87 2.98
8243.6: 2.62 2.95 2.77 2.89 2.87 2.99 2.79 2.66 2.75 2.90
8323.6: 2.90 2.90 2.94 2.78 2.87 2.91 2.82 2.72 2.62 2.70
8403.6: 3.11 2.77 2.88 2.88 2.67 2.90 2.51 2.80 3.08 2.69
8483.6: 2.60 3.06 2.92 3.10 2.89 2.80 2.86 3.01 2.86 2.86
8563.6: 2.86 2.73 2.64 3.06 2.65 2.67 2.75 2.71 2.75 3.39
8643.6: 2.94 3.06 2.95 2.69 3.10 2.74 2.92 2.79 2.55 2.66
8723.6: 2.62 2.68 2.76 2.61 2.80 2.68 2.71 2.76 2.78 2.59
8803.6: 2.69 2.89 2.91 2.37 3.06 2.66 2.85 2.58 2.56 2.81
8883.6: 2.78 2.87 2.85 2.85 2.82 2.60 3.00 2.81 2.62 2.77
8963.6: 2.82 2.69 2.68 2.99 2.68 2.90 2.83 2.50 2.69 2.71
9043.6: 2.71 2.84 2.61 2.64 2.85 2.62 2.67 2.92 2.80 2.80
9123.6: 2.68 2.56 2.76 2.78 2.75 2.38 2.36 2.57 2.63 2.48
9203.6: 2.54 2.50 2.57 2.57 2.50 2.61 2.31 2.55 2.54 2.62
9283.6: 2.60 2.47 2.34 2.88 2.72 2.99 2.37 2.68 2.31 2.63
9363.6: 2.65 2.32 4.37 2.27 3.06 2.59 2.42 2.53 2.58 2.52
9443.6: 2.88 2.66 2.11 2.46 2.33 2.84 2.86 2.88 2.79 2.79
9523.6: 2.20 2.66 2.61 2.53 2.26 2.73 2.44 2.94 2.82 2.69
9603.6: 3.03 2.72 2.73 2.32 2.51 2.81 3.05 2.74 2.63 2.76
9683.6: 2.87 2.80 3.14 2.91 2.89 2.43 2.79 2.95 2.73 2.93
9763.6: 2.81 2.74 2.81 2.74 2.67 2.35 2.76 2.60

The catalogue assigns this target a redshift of 0.29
